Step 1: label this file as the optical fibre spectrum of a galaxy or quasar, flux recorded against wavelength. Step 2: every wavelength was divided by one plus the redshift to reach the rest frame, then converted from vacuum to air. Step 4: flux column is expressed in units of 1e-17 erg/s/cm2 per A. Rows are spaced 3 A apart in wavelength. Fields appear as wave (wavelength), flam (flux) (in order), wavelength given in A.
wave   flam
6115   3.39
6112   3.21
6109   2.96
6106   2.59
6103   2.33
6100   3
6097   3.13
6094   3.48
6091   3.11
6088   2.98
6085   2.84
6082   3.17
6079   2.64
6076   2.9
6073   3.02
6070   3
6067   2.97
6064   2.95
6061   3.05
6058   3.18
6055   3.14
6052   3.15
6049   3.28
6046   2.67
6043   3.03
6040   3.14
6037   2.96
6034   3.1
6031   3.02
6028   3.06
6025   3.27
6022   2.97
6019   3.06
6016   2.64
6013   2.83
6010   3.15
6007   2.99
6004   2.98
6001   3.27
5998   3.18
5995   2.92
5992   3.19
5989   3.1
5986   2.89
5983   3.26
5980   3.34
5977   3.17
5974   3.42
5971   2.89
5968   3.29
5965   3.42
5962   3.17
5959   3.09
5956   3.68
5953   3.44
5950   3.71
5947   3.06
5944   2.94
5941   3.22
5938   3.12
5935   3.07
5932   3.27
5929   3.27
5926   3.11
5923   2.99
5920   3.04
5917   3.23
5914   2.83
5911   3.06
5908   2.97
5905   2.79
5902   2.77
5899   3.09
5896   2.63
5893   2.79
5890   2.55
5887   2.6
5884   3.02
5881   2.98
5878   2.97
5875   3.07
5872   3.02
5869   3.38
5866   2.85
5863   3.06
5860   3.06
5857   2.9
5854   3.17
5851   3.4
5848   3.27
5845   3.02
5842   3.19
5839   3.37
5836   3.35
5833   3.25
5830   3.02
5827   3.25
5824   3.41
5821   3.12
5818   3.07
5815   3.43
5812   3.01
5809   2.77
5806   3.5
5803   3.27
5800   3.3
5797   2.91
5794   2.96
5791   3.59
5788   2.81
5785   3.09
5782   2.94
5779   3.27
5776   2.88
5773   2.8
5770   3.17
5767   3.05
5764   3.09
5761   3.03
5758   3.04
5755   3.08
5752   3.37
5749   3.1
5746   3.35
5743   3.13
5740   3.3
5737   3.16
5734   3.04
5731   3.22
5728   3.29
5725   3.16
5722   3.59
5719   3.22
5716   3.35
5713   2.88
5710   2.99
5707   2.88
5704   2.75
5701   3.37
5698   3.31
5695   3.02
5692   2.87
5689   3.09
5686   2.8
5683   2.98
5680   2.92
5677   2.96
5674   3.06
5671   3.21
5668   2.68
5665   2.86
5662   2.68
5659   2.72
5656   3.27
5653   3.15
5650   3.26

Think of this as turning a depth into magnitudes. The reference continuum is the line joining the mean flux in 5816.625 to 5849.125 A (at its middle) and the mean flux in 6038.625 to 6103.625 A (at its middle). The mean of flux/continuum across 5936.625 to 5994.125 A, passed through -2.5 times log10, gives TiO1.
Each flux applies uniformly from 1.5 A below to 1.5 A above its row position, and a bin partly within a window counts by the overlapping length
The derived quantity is -0.04 mag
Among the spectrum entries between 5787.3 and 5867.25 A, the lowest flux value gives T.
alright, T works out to 2.77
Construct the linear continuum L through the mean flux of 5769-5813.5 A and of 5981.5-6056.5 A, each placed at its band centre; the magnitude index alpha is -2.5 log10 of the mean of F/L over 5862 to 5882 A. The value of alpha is 0.01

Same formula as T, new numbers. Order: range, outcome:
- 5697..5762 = 2.75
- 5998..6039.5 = 2.64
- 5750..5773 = 2.8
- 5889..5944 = 2.55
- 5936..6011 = 2.89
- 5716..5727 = 3.16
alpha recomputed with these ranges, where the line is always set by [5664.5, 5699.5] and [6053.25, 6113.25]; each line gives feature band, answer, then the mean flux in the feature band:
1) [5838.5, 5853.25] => -0.09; 3.24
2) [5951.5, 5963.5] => -0.12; 3.35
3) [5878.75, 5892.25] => 0.07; 2.8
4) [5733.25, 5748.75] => -0.07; 3.2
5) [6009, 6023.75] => 0.02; 2.93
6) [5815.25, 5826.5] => -0.09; 3.23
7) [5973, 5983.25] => -0.11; 3.3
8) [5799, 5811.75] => -0.07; 3.19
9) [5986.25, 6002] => -0.04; 3.11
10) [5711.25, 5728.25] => -0.09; 3.24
